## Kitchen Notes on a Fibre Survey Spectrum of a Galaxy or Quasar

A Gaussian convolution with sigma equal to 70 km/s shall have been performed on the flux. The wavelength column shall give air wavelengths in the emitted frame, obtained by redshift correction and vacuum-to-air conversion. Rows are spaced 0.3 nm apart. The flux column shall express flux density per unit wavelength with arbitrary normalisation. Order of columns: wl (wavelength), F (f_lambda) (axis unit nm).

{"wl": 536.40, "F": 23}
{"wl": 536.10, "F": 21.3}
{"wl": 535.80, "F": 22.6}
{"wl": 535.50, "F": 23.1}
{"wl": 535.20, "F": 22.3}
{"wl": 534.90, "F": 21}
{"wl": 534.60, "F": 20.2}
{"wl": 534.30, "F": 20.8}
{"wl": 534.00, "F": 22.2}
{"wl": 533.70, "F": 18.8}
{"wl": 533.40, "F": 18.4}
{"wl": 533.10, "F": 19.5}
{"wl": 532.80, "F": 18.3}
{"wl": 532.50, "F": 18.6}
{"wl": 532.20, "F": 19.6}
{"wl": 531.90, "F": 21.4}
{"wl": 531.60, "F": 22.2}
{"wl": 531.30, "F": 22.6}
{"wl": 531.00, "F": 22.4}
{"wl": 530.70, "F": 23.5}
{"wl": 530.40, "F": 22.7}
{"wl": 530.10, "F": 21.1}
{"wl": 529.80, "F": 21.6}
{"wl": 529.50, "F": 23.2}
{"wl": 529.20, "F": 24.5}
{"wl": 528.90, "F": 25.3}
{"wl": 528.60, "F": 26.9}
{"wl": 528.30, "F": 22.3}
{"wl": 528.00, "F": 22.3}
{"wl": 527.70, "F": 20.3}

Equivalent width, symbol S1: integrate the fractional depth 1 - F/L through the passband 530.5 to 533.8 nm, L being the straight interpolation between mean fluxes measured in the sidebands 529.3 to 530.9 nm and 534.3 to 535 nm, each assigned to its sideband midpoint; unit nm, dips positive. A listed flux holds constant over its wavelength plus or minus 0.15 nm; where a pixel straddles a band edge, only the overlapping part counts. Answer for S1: 0.17 nm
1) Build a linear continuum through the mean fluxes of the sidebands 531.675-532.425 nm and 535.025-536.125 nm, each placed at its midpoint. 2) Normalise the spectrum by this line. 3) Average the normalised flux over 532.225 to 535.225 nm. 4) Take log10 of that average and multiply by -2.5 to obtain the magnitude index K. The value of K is 0.08 mag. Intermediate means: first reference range 20.5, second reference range 22.4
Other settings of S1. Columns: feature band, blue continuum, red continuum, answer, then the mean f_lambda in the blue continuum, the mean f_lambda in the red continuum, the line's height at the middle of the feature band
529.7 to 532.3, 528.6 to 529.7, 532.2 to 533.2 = -0.05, 24.6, 18.9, 21.6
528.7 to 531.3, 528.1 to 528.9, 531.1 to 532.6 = -0.01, 24.6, 21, 23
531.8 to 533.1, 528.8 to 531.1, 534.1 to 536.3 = 0.17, 23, 21.7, 22.4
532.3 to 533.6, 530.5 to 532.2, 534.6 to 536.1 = 0.20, 22.2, 21.9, 22.1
